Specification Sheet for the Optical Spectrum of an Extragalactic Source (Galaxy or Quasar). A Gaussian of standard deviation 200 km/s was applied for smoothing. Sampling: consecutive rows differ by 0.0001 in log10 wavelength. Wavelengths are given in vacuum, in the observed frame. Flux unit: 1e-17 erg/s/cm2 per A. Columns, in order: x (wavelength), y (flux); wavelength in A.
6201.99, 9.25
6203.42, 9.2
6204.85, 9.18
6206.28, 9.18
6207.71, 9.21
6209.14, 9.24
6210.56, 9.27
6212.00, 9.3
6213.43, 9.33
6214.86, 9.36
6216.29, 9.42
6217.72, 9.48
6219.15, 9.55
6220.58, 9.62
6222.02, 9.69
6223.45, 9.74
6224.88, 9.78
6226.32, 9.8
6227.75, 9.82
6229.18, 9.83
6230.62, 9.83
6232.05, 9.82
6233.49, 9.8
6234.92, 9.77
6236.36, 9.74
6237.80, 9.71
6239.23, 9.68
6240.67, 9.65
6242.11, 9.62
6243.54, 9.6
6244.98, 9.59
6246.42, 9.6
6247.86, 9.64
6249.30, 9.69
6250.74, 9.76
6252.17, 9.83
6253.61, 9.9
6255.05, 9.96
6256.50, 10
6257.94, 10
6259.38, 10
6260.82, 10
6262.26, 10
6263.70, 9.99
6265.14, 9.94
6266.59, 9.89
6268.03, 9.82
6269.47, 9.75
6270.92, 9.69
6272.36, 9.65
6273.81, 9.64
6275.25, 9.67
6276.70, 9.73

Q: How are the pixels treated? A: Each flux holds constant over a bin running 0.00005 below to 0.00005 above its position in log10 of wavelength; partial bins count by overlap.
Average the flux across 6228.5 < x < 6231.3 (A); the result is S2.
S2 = 9.81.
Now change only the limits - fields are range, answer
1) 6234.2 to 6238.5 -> 9.73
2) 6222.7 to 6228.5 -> 9.8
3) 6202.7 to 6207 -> 9.18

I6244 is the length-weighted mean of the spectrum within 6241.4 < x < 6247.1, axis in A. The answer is 9.61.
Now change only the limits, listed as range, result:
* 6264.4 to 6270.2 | 9.84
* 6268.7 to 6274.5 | 9.68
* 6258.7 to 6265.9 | 9.99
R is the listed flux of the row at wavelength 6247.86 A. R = 9.64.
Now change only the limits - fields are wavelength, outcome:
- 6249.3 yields 9.69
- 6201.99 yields 9.25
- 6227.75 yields 9.82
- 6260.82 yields 10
